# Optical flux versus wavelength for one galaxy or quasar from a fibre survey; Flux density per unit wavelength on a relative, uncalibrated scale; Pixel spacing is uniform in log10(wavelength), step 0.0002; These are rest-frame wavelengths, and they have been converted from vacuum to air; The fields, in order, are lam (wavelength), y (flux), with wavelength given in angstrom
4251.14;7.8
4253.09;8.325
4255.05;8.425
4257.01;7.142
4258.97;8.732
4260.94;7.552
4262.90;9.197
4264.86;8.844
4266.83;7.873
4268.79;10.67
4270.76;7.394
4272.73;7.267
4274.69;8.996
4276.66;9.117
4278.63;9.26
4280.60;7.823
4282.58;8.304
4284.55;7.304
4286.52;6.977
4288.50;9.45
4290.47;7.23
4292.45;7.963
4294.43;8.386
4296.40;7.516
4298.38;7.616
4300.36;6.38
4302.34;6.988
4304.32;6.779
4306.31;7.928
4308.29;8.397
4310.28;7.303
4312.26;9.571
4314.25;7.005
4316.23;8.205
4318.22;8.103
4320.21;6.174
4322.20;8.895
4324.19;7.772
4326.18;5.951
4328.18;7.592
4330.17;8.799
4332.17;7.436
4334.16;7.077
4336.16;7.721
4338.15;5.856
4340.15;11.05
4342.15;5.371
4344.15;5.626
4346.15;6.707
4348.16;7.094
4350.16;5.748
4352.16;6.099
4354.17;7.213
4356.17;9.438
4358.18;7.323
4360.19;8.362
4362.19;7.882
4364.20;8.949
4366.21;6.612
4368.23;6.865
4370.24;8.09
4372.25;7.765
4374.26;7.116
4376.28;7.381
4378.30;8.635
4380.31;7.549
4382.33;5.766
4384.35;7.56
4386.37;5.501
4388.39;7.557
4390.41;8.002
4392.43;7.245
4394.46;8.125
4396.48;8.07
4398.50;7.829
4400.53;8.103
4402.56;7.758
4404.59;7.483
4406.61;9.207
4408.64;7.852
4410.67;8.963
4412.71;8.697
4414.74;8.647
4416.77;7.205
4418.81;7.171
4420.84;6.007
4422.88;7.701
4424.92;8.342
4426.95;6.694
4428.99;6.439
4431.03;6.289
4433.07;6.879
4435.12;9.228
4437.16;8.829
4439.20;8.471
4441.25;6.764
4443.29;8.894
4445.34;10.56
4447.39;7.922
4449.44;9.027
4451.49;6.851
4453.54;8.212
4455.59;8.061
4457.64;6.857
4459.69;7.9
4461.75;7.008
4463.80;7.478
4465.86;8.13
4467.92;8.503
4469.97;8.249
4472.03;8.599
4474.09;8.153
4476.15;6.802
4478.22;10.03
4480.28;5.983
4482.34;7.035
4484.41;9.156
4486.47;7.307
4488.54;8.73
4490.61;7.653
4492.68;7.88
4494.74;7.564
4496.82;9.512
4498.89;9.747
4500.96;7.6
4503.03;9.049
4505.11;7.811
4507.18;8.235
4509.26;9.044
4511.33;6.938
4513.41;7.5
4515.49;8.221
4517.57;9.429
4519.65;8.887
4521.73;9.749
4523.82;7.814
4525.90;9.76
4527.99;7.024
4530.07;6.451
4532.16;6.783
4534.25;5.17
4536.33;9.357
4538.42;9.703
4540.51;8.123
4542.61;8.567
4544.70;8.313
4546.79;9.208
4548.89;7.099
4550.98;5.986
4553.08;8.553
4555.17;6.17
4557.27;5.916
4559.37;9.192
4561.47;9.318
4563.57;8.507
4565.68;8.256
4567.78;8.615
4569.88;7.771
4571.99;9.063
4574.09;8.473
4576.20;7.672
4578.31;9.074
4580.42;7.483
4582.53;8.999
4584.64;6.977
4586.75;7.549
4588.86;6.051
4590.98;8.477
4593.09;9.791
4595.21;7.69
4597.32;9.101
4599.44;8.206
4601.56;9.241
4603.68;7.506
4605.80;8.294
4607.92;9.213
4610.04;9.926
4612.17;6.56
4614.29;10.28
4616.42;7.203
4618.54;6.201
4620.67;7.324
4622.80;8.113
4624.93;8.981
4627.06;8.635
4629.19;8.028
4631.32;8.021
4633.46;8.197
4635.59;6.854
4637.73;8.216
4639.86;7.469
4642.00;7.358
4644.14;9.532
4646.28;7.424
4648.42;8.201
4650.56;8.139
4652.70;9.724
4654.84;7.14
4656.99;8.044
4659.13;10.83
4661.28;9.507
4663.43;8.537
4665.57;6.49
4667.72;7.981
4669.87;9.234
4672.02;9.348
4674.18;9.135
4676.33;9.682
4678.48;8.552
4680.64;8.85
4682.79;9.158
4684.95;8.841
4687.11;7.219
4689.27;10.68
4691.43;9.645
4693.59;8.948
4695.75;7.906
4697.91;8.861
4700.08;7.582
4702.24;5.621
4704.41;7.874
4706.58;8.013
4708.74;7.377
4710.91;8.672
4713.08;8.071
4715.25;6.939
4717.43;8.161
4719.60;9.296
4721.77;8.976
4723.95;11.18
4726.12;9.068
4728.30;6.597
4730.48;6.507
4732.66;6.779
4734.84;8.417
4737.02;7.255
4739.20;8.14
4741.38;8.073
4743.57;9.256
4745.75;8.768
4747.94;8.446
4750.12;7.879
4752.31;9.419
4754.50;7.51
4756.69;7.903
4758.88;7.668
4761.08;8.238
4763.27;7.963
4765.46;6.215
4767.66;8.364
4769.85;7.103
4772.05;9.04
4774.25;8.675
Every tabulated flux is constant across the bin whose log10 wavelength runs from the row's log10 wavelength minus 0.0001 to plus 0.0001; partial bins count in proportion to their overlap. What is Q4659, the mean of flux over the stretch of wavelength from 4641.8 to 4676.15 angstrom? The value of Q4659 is 8.6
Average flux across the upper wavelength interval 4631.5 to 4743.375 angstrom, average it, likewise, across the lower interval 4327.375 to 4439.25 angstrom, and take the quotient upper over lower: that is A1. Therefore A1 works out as 1.10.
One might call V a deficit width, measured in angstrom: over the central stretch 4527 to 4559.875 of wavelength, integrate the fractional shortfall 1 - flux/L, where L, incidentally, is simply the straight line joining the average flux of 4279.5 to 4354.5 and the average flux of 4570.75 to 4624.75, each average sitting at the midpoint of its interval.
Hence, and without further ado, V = 1.9 angstrom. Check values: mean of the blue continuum 7.46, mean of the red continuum 8.19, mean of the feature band 7.58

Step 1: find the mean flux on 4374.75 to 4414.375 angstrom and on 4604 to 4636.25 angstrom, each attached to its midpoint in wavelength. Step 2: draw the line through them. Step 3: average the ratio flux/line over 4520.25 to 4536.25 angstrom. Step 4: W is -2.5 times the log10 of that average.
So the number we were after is 0.04 mag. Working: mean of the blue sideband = 7.76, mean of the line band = 7.68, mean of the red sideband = 8.12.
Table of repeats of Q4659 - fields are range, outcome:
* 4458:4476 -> 7.9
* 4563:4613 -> 8.28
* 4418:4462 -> 7.75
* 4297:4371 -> 7.46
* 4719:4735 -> 8.32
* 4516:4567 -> 8.06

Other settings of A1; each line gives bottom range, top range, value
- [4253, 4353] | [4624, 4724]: 1.09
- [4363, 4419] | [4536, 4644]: 1.06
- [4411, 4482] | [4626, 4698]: 1.09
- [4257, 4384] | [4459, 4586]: 1.05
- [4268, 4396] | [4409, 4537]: 1.05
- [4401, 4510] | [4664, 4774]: 1.03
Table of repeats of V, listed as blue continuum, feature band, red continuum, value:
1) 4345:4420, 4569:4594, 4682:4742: -0.44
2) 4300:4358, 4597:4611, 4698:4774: -1.67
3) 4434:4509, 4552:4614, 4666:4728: 1.03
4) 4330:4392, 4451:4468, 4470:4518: 0.64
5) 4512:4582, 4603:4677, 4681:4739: -1.38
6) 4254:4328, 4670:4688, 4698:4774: -1.94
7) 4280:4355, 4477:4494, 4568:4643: -0.24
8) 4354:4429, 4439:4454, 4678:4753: -1.05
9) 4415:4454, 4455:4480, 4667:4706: -0.11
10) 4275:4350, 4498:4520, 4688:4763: -1.31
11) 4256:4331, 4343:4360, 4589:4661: 2.23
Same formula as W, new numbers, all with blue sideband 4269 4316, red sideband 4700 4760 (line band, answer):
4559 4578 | -0.07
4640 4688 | -0.07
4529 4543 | 0.04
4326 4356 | 0.12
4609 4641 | 0.00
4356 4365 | -0.05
